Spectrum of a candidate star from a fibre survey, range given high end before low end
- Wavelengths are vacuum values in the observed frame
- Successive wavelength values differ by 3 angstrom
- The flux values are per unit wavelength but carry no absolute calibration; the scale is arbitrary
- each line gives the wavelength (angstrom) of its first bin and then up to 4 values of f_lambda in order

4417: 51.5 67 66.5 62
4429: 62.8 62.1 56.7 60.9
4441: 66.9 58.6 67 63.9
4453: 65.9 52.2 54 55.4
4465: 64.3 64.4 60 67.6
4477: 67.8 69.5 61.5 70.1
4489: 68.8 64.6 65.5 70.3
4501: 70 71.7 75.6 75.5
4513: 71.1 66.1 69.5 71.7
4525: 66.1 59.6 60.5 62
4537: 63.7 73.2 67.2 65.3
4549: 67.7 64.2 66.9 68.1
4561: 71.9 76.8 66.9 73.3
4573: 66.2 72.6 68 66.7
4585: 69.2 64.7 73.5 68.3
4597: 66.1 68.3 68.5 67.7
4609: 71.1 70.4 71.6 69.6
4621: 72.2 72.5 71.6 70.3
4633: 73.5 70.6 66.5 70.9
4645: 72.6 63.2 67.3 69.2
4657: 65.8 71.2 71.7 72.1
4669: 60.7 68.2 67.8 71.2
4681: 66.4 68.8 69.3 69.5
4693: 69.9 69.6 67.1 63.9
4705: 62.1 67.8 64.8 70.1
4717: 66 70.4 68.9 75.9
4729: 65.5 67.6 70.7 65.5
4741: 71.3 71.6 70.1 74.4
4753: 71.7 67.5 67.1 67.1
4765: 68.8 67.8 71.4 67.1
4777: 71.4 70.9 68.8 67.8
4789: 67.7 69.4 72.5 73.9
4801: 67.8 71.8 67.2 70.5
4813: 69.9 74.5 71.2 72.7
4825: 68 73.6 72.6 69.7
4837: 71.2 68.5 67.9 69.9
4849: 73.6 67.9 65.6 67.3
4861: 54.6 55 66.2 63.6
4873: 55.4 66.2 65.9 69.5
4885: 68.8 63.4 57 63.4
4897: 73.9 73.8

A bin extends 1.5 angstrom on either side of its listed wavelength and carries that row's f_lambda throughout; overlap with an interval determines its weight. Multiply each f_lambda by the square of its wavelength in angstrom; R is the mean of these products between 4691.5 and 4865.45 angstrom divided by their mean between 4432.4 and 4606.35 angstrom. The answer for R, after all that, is 1.16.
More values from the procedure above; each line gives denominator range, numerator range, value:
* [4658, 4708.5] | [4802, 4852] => 1.10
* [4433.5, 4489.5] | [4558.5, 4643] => 1.18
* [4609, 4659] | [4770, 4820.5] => 1.08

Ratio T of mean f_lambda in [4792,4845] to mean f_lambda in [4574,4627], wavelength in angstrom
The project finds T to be 1.02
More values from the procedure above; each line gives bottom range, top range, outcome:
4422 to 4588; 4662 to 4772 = 1.04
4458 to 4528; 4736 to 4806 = 1.04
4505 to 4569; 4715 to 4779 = 1.02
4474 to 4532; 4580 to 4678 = 1.01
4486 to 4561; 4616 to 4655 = 1.03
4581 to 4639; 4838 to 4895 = 0.93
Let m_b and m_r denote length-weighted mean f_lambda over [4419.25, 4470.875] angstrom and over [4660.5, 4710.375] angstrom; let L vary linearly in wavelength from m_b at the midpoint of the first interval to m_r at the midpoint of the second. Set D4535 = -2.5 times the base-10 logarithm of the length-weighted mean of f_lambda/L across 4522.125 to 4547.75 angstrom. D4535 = -0.02 mag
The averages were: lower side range 61.7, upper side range 67.9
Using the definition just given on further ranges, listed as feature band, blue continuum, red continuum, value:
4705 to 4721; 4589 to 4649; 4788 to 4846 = 0.05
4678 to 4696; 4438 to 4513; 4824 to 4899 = -0.05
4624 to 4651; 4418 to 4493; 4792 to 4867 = -0.06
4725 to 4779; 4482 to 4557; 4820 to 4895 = -0.04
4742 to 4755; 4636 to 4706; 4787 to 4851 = -0.04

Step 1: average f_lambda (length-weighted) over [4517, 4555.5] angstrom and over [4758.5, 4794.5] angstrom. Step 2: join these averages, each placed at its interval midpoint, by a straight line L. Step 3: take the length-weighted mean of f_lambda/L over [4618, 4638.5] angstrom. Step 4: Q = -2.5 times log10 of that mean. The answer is -0.07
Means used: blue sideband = 65.9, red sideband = 68.9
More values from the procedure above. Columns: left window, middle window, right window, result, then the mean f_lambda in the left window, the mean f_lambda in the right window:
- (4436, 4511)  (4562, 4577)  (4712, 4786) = -0.07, 65.2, 69.4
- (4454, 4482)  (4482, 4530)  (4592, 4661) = -0.08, 61.8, 69.5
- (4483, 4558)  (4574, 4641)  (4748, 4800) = -0.02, 67.7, 69.7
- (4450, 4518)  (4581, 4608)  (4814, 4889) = -0.03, 66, 67.4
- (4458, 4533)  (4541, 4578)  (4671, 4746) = -0.03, 66.5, 68.4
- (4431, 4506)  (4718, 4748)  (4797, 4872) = -0.04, 64.1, 68.5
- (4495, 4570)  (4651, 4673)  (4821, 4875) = -0.01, 68.4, 66.8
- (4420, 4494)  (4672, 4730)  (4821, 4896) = -0.05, 63.2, 66.3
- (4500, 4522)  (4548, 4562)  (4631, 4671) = 0.05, 71.4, 68.9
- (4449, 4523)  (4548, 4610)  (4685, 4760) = -0.03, 66.3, 68.7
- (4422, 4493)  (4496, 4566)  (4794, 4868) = -0.07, 63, 68.9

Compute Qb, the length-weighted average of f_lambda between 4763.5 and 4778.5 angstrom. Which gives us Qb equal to 69.3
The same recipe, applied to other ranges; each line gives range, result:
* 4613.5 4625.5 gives 71.5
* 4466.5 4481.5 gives 65.9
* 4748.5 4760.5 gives 70.2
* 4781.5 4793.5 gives 68.4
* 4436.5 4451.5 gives 63.5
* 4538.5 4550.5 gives 68.4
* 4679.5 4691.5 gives 68.5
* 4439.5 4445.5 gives 62.8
